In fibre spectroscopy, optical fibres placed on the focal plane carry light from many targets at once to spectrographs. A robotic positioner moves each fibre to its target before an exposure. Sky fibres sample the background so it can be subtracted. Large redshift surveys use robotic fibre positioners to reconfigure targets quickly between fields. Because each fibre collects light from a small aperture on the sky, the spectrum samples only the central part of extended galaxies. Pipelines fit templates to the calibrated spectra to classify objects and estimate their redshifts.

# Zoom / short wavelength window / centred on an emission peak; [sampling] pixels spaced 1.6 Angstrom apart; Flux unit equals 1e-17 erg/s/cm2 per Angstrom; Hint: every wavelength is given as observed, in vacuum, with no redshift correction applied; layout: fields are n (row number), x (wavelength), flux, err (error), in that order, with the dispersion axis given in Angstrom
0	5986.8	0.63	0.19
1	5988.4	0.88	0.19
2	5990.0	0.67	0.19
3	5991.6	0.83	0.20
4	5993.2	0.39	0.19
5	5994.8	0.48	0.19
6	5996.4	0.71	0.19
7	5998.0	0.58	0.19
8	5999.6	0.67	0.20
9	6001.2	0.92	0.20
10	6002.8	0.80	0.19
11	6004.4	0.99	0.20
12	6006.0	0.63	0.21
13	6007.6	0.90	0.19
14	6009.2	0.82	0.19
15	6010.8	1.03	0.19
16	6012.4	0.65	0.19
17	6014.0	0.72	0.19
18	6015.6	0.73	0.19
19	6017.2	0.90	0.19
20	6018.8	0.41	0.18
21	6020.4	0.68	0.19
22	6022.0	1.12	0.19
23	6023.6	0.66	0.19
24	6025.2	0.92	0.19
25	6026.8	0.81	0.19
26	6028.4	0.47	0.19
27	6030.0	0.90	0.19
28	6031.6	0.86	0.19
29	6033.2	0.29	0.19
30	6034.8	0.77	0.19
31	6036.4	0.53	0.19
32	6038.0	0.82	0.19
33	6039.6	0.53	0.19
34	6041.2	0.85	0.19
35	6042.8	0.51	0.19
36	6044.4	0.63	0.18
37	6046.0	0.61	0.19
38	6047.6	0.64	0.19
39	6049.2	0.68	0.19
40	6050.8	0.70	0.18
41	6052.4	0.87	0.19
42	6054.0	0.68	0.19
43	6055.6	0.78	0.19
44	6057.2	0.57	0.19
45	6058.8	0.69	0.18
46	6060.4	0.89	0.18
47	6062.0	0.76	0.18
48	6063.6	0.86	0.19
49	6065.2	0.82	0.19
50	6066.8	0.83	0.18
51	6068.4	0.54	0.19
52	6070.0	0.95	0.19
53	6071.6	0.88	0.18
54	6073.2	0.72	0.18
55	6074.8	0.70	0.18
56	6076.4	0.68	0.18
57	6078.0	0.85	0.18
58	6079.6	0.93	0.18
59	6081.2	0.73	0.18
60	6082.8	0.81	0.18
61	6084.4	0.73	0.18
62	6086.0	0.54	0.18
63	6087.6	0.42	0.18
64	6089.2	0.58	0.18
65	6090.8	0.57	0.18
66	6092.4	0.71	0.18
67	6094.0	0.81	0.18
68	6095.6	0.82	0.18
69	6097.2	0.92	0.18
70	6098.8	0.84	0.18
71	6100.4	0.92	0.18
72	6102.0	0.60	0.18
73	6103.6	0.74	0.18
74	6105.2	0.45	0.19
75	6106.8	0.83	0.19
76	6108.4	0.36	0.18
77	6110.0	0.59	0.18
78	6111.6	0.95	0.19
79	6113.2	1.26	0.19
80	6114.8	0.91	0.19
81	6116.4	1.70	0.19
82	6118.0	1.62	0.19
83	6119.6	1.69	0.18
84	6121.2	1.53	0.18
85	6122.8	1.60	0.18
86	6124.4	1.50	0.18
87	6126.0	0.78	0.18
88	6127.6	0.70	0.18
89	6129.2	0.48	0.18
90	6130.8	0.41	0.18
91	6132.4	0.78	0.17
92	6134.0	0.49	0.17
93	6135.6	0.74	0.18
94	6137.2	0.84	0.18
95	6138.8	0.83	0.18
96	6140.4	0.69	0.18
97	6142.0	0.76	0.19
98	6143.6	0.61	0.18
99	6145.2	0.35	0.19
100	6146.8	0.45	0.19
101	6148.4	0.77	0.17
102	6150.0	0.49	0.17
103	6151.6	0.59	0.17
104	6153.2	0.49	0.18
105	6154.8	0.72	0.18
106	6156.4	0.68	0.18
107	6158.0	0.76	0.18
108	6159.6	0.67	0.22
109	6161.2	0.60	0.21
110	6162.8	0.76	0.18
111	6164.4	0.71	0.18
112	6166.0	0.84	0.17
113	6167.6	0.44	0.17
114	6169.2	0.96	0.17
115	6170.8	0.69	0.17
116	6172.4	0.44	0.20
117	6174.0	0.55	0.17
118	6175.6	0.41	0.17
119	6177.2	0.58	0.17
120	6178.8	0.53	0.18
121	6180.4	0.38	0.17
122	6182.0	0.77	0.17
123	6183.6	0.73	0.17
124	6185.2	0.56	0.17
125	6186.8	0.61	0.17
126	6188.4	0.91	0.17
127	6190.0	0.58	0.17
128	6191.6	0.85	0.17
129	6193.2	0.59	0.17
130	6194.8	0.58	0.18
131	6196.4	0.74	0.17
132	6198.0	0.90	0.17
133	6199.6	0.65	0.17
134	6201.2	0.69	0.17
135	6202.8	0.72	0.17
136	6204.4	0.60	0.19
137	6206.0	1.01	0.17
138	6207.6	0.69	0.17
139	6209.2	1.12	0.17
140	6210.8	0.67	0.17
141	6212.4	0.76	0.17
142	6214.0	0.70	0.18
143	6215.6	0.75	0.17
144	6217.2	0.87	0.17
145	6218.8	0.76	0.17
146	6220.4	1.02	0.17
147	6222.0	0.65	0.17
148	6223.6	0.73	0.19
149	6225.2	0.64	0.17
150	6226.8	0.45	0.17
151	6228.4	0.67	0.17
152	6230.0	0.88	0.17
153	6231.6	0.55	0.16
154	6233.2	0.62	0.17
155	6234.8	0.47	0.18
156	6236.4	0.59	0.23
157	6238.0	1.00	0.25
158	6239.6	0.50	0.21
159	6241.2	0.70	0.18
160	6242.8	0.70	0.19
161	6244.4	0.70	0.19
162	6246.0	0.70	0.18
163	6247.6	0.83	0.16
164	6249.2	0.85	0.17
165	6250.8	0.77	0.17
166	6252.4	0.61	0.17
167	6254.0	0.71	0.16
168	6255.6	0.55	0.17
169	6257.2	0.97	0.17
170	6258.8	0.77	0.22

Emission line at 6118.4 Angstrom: [O II] 3727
